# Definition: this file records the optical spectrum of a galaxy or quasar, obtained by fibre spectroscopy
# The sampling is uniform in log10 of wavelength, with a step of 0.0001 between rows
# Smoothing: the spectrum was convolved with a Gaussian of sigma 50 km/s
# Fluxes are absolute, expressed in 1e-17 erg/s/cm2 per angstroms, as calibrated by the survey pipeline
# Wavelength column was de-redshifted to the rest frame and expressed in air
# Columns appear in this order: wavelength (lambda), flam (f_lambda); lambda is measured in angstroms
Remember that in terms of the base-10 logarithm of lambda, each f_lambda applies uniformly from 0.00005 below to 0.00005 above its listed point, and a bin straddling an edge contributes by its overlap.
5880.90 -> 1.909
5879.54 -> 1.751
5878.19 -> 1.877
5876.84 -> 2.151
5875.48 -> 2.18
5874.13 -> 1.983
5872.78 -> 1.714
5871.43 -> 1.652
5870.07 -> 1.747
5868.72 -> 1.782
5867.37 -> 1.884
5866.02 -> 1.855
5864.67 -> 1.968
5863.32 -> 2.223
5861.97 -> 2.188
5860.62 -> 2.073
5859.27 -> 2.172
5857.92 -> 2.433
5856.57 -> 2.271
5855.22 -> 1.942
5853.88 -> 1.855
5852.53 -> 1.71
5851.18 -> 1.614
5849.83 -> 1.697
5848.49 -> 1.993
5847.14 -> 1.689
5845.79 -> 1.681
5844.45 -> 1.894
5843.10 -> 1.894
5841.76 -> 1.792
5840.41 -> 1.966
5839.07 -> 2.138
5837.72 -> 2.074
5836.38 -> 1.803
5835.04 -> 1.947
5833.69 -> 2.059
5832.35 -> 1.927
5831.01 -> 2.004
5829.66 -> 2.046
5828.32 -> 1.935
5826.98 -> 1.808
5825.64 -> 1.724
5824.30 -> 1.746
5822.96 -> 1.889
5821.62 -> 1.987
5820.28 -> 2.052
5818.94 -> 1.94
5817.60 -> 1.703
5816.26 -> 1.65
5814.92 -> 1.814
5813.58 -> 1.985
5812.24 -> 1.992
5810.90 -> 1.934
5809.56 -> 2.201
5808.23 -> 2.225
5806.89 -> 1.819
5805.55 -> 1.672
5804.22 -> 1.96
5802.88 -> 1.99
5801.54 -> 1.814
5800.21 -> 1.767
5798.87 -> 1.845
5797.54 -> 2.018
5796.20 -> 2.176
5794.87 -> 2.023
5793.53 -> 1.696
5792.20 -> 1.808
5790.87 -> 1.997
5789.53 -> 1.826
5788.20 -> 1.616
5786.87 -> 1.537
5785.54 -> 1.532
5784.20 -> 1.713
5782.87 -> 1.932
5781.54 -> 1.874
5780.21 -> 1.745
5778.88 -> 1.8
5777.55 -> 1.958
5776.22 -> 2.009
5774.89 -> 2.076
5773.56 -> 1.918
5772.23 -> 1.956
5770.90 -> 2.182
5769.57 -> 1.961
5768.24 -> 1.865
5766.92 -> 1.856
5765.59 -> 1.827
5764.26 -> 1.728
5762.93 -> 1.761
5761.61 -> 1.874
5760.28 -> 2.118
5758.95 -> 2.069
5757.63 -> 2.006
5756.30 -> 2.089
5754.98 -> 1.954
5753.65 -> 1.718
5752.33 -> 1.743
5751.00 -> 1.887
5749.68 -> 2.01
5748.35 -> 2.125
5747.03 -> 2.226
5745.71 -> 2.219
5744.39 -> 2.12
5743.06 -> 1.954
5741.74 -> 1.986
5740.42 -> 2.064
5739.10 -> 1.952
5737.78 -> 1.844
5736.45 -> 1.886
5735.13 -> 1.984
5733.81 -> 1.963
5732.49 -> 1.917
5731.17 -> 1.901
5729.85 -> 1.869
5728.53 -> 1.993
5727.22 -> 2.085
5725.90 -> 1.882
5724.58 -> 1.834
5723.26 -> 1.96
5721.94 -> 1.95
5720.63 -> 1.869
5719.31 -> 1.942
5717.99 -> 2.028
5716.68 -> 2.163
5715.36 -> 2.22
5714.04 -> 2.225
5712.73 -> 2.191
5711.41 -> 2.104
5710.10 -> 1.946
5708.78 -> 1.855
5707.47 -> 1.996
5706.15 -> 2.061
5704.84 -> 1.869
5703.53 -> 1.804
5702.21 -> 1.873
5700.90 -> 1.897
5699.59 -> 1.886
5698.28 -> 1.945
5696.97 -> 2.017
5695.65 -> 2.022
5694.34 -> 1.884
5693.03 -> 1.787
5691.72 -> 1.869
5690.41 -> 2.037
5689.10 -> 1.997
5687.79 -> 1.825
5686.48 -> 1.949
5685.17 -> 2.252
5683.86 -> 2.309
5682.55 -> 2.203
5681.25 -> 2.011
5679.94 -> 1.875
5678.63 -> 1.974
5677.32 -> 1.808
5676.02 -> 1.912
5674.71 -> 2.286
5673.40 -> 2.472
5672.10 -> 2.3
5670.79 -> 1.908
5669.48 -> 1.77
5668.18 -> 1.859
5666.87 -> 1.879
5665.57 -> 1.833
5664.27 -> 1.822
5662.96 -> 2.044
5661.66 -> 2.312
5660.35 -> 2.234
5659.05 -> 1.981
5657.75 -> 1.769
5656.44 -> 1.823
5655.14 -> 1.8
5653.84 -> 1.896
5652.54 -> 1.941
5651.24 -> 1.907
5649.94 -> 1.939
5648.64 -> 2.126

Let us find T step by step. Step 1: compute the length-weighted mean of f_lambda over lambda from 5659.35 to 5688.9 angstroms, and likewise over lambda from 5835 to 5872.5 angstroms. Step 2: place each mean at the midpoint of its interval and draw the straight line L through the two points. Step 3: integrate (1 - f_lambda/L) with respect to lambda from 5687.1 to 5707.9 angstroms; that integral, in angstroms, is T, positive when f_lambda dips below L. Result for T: 1.0 angstroms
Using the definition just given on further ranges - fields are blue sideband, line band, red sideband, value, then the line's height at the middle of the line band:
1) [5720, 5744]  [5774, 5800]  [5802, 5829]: 0.86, 1.91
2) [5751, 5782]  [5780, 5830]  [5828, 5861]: 1.59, 1.93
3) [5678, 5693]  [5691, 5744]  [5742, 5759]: 1.30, 2.01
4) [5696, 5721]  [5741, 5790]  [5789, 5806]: 0.47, 1.93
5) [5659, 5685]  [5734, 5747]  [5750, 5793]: -0.57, 1.93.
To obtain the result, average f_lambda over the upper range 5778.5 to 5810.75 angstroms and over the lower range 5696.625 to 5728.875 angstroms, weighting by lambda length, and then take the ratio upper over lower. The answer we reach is 0.9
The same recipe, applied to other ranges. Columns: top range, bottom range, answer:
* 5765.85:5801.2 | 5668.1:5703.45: 0.94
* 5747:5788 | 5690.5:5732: 0.96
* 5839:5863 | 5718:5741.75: 1.00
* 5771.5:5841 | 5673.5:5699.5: 0.95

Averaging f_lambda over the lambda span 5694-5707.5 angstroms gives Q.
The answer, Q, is 1.93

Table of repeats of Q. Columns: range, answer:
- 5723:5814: 1.92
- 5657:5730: 1.99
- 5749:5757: 1.9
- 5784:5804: 1.83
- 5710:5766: 1.98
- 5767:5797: 1.87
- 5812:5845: 1.91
